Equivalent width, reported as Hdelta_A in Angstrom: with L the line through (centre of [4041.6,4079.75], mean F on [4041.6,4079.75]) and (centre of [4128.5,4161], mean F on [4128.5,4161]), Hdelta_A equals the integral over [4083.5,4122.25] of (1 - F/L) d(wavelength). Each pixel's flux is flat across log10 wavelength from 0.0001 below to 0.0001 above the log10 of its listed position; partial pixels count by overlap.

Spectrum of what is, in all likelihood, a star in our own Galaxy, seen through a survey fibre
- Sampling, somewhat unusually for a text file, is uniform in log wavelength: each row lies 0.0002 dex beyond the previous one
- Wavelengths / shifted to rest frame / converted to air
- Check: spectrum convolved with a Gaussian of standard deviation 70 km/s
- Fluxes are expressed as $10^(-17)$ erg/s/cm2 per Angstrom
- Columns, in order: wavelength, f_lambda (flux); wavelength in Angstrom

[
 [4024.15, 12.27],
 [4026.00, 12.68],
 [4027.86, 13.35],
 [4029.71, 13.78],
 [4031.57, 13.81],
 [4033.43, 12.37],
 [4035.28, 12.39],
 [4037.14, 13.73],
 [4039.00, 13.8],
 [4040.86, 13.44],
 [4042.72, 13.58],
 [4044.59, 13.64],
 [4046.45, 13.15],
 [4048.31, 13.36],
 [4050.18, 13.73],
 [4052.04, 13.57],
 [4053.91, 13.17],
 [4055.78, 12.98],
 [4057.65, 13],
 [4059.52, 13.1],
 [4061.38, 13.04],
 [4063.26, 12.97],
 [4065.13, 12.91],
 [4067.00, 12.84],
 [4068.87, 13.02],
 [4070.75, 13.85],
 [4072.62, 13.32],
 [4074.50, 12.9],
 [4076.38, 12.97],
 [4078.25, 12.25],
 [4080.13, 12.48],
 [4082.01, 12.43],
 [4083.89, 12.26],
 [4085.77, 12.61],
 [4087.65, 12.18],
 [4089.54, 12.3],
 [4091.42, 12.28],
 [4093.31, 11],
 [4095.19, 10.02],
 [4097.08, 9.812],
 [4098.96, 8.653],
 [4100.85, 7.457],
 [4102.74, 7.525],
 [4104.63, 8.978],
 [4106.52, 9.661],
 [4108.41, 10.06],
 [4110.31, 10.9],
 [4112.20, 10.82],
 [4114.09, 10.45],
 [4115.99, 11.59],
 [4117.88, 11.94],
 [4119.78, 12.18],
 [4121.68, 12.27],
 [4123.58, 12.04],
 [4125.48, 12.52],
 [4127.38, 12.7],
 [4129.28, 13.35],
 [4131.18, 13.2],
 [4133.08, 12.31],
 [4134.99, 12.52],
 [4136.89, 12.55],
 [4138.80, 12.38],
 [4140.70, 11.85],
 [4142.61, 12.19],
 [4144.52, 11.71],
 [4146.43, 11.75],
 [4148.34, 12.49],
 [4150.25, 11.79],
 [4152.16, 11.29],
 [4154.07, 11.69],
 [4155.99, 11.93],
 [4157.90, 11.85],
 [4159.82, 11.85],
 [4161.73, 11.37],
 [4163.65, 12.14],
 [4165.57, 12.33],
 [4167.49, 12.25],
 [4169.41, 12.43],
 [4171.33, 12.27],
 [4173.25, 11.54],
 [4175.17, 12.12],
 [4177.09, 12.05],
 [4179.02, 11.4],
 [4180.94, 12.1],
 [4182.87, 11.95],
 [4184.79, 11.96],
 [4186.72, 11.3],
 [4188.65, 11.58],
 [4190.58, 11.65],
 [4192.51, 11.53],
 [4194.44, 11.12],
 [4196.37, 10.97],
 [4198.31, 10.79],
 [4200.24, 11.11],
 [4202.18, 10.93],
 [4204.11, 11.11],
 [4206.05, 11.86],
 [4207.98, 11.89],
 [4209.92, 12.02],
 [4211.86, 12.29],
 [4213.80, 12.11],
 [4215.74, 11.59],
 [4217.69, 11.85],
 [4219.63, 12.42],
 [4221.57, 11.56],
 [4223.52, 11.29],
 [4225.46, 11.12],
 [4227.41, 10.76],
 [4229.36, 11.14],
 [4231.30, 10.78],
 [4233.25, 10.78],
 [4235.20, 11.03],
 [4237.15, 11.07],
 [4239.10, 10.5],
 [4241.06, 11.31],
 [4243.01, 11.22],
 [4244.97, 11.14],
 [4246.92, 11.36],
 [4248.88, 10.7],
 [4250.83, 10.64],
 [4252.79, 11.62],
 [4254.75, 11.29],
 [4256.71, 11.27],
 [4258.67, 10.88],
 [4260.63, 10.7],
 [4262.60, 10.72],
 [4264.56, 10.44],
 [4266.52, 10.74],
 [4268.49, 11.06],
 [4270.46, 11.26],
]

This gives 6.05 Angstrom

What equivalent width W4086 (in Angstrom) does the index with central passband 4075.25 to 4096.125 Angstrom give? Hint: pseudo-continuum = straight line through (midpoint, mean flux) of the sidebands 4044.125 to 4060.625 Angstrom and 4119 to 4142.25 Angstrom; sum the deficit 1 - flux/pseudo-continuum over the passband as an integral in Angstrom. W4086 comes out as 1.4 Angstrom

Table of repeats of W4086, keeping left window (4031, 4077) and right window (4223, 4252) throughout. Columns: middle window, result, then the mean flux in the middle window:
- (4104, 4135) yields 2.0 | 11.6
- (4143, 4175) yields 0.0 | 11.9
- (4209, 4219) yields -0.6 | 12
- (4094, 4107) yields 3.9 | 8.89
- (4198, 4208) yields 0.1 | 11.3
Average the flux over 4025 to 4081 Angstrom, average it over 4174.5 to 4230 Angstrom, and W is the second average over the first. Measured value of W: 0.9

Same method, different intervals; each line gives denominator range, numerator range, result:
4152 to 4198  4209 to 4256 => 0.96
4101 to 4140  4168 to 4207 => 1.02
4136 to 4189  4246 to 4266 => 0.92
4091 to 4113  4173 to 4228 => 1.20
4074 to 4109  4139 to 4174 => 1.09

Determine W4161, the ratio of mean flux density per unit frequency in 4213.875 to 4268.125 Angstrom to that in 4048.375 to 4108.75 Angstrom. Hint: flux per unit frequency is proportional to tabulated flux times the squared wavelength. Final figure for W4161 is 1.01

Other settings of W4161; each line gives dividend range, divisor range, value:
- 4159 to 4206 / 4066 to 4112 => 1.08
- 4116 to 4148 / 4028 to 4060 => 0.96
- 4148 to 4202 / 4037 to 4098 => 0.97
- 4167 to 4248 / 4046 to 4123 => 1.03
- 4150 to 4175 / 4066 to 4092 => 0.98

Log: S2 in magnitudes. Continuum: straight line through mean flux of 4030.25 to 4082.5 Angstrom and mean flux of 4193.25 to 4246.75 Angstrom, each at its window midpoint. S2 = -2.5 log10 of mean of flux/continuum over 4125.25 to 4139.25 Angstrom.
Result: -0.04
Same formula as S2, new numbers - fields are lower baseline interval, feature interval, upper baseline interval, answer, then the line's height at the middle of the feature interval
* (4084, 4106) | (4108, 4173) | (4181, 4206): -0.11 mag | 10.8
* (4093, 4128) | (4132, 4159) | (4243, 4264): -0.13 mag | 10.7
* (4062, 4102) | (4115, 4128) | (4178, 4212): -0.03 mag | 11.8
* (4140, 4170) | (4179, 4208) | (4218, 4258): 0.01 mag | 11.6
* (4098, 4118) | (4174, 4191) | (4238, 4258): -0.13 mag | 10.5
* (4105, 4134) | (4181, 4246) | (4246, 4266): -0.02 mag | 11.2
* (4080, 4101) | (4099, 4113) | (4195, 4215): 0.21 mag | 11.2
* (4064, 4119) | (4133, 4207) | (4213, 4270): -0.05 mag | 11.2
